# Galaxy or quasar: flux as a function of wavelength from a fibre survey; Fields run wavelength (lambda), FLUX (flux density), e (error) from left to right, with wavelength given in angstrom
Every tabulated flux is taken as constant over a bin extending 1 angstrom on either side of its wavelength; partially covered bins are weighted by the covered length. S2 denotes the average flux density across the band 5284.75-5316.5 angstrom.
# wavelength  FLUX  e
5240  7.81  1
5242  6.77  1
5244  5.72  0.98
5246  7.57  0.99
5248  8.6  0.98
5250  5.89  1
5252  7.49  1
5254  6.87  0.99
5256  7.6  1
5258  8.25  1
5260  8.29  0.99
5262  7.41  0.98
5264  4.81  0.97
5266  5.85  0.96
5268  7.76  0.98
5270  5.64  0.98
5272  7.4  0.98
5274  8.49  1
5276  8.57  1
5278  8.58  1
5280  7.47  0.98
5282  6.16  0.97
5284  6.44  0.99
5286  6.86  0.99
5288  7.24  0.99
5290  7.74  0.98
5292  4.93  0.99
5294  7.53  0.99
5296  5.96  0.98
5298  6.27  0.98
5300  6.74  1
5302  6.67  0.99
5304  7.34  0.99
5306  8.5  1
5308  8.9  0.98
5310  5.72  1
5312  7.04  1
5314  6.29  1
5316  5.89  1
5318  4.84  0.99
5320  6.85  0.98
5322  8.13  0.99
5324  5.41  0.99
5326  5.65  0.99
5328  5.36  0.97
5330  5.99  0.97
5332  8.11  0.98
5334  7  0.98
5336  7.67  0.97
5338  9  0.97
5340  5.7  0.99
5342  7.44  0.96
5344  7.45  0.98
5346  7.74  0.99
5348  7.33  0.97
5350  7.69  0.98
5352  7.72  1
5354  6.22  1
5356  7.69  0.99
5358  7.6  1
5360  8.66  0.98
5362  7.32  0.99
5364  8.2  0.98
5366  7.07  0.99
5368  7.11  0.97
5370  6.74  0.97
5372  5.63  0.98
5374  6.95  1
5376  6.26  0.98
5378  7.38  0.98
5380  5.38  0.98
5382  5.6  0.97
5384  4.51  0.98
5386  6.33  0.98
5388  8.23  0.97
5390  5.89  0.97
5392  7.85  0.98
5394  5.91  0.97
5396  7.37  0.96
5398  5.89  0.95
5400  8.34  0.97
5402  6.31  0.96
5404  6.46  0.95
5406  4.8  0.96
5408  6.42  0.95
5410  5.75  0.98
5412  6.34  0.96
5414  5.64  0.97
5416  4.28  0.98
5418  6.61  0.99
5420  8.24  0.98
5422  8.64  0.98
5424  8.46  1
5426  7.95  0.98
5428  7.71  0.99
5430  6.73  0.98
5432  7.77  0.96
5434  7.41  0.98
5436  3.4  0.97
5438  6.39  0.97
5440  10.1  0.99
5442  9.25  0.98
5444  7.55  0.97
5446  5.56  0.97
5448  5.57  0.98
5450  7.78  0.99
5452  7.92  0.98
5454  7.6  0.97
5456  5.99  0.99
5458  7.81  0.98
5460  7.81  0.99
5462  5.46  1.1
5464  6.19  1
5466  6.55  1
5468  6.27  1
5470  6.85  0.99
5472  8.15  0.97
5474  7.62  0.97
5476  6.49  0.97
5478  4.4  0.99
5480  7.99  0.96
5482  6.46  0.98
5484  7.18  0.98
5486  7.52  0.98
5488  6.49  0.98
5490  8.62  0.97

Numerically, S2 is 6.86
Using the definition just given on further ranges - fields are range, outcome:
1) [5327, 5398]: 6.96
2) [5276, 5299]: 6.91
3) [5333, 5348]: 7.42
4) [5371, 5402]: 6.5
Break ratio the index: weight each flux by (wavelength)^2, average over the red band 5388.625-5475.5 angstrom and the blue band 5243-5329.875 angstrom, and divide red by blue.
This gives 1.06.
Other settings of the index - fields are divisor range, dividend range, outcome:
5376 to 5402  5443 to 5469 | 1.06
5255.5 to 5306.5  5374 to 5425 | 0.96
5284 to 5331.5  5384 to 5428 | 1.05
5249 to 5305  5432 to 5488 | 1.06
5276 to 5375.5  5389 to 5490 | 1.02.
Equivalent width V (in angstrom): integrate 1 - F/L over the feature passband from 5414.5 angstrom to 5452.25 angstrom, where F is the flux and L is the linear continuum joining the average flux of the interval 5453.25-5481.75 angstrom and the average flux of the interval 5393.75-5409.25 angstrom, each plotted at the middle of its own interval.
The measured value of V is -3.32 angstrom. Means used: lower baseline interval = 6.45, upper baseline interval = 6.78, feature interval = 7.19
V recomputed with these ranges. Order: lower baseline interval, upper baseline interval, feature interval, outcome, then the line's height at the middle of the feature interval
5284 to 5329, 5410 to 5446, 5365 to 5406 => 2.5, 6.95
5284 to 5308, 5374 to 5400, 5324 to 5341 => 0.1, 6.76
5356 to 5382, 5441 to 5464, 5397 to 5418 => 2.9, 7.03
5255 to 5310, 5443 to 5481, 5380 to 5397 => 1.3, 6.95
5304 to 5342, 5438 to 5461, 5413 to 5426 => 0.5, 7.33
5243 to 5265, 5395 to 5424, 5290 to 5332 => 2.2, 6.93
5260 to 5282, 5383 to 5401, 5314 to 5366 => -1.1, 6.92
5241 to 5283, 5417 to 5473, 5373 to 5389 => 1.9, 7.2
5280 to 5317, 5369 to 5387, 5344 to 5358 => -2.4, 6.33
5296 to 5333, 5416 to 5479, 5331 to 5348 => -2.0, 6.71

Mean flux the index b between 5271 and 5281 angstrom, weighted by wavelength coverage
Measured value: 8.1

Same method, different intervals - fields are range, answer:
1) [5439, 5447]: 8.12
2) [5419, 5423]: 8.44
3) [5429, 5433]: 7.25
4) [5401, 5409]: 6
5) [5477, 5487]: 6.71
